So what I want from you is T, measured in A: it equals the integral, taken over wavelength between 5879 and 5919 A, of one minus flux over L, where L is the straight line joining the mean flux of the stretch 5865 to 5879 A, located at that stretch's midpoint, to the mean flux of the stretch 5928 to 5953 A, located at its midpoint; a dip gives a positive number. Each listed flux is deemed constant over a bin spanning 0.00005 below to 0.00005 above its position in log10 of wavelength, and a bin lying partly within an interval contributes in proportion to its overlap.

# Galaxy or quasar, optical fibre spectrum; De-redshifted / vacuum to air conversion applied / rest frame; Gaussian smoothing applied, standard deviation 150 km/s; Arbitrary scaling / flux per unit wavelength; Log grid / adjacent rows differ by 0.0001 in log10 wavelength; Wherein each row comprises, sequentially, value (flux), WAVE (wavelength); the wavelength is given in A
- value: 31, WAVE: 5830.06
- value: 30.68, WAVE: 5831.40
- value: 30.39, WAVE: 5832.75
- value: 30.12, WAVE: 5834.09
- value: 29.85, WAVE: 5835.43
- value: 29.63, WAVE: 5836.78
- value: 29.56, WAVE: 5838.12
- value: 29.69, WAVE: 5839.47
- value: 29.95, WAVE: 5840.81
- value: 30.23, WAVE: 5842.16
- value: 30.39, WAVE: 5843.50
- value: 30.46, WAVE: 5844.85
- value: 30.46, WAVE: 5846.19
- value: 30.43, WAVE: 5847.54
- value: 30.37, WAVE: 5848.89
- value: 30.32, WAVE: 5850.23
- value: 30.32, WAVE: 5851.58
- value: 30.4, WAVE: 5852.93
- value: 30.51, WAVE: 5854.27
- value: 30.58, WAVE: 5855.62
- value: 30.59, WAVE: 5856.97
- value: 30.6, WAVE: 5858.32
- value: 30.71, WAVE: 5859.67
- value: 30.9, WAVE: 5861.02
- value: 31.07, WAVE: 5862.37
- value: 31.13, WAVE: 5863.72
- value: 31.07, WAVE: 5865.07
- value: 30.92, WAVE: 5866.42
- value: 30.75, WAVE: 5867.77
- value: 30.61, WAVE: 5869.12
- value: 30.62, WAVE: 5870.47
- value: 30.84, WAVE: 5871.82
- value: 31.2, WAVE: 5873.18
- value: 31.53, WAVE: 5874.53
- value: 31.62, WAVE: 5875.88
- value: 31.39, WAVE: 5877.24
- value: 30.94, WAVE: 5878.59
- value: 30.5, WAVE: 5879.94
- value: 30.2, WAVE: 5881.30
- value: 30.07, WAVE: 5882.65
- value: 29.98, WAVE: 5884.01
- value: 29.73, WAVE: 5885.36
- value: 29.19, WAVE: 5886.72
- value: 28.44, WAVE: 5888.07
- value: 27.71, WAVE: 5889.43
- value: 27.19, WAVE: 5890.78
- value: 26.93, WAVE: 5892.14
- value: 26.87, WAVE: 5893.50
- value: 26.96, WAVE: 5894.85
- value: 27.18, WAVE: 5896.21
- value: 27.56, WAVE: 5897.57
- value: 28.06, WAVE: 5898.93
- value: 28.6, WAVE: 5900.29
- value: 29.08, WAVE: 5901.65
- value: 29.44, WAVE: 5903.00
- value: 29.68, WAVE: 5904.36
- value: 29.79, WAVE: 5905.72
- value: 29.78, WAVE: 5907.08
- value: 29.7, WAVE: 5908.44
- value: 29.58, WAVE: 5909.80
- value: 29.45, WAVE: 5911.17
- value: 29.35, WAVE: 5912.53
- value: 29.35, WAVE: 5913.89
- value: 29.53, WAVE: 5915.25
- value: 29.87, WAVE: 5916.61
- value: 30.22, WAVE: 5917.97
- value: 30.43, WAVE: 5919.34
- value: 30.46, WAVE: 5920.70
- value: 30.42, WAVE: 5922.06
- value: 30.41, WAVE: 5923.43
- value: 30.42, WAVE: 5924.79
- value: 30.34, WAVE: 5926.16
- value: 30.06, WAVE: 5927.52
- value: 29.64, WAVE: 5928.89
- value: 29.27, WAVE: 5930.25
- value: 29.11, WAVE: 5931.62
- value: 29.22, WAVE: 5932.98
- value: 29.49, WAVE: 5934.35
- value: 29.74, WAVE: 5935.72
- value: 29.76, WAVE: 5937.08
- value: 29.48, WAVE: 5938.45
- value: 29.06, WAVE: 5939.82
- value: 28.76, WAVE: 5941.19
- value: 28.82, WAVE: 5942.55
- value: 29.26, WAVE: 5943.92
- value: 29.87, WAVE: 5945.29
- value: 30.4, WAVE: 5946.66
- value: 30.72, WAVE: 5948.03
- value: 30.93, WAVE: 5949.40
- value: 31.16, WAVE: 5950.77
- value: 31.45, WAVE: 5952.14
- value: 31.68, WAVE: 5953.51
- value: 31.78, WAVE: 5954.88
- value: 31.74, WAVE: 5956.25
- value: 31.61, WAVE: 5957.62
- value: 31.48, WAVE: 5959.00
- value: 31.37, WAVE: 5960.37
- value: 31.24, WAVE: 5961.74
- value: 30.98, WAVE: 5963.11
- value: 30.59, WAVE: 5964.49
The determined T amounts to 2.0 A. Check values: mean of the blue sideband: 31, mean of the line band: 29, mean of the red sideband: 29.8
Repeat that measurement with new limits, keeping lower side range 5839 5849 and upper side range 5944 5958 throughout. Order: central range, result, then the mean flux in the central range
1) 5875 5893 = 0.60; 29.5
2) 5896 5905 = 0.61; 28.6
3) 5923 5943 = 0.87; 29.6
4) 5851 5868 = -0.21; 30.7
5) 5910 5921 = 0.35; 29.8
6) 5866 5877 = -0.21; 31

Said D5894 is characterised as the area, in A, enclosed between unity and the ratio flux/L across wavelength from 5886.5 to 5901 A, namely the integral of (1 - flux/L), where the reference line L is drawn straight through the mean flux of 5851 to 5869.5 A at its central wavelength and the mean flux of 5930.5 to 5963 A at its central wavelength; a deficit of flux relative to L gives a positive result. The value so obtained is 1.4 A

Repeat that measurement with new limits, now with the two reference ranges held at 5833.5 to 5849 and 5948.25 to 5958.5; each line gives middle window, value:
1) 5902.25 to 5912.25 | 0.4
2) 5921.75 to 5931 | 0.3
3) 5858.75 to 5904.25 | 1.3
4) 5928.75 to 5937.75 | 0.5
